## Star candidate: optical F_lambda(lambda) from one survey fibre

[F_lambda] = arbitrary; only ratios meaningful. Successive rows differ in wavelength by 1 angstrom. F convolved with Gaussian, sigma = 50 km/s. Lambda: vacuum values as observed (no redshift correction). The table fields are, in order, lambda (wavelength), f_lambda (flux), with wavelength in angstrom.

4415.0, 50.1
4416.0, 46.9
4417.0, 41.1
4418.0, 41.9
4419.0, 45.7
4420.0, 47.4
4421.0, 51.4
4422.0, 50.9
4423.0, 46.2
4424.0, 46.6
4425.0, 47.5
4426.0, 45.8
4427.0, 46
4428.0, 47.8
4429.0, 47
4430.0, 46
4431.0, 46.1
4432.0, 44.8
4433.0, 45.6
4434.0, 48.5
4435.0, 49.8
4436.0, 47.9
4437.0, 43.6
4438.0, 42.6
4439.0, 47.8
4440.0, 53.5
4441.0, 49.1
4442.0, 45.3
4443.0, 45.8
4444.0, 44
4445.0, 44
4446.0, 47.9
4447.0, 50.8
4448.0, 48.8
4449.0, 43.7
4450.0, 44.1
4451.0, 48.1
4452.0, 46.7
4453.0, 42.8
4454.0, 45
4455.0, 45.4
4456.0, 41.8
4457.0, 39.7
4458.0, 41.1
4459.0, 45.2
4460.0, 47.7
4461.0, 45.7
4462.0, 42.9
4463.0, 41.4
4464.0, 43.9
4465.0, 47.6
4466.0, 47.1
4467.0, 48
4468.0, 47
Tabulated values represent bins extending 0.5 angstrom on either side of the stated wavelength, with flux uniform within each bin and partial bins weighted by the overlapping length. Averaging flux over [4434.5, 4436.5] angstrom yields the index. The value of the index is 48.8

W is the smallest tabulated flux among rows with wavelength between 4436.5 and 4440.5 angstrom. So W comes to 42.6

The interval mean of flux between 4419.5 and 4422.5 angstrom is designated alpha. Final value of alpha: 49.9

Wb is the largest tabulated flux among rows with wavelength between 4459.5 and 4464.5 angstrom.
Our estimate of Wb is 47.7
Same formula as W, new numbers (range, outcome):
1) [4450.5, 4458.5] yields 39.7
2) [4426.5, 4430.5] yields 46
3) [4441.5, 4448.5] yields 44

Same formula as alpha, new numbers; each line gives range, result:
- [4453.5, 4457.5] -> 43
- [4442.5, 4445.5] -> 44.6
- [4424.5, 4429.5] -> 46.8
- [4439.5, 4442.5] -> 49.3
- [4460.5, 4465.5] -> 44.3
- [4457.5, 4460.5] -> 44.7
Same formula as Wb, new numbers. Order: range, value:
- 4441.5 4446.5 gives 47.9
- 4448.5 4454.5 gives 48.1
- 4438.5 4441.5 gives 53.5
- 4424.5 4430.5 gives 47.8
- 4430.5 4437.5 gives 49.8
